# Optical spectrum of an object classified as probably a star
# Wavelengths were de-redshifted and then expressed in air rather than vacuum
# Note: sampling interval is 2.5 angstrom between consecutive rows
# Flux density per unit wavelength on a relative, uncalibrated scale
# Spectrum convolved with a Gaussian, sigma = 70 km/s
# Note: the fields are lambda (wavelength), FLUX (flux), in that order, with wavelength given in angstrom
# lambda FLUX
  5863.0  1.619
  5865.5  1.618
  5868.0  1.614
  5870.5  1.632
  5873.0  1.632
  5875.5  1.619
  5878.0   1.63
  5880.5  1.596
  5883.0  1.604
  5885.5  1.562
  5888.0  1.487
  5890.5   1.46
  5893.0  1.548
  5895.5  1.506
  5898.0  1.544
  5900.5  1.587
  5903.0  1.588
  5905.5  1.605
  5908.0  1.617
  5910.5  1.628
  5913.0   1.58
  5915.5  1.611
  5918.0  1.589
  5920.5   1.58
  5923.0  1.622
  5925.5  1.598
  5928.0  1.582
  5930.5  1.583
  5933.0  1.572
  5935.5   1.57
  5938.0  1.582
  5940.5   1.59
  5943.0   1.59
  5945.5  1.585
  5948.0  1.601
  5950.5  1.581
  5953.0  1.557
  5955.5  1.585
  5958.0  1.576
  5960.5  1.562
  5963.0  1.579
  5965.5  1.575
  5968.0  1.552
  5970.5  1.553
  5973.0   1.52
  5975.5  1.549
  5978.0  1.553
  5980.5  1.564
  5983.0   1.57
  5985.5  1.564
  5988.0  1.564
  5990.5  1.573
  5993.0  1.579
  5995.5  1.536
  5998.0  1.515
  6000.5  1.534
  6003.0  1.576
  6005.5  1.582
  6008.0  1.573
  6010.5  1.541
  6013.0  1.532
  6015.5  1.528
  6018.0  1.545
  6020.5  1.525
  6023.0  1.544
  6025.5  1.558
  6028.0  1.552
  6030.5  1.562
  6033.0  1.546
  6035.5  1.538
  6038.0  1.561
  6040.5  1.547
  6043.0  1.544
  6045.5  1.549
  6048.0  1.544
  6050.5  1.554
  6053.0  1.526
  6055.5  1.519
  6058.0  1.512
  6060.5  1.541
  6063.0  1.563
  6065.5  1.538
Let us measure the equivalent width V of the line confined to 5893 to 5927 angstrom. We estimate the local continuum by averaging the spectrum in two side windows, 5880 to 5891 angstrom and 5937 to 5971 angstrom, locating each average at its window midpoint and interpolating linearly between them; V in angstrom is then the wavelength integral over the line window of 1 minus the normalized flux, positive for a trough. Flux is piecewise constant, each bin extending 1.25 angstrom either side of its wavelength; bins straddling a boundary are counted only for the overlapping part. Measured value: -0.7 angstrom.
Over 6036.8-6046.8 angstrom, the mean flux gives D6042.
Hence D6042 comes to 1.55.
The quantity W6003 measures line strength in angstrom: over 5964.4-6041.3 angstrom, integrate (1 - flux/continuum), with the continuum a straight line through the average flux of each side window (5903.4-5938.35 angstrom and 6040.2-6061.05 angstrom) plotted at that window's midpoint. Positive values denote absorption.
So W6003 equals 0.3 angstrom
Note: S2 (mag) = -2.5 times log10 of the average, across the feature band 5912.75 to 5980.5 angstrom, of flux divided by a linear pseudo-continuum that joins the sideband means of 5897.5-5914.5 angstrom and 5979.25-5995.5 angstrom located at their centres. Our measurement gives 0.00 mag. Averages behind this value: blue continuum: 1.6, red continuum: 1.57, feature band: 1.58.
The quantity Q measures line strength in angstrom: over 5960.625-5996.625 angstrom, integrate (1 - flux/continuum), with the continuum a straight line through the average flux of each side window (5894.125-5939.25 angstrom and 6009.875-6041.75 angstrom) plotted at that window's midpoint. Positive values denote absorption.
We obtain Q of 0.1 angstrom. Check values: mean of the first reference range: 1.59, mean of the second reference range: 1.54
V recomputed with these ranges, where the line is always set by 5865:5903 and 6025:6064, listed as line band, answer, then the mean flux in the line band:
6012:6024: 0.11 angstrom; 1.53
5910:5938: -0.41 angstrom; 1.59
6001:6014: -0.07 angstrom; 1.56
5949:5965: -0.13 angstrom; 1.57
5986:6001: 0.03 angstrom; 1.55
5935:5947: -0.15 angstrom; 1.58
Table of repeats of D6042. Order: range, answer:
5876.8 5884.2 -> 1.61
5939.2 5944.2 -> 1.59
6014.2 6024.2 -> 1.54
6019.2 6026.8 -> 1.54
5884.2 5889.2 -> 1.53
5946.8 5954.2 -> 1.58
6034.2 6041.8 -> 1.55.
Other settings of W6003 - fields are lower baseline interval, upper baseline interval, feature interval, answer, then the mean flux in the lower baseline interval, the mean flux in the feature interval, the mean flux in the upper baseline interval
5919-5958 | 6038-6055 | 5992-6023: 0.2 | 1.58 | 1.55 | 1.54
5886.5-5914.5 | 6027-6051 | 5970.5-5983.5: 0.0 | 1.56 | 1.55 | 1.55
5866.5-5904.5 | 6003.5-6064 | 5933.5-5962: -0.3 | 1.57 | 1.58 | 1.55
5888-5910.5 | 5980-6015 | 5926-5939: -0.2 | 1.56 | 1.58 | 1.56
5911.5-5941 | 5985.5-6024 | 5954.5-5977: 0.1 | 1.59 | 1.56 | 1.55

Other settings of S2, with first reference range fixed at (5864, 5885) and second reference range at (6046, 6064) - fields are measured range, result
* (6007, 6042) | 0.003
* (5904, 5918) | -0.004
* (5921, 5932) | -0.001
